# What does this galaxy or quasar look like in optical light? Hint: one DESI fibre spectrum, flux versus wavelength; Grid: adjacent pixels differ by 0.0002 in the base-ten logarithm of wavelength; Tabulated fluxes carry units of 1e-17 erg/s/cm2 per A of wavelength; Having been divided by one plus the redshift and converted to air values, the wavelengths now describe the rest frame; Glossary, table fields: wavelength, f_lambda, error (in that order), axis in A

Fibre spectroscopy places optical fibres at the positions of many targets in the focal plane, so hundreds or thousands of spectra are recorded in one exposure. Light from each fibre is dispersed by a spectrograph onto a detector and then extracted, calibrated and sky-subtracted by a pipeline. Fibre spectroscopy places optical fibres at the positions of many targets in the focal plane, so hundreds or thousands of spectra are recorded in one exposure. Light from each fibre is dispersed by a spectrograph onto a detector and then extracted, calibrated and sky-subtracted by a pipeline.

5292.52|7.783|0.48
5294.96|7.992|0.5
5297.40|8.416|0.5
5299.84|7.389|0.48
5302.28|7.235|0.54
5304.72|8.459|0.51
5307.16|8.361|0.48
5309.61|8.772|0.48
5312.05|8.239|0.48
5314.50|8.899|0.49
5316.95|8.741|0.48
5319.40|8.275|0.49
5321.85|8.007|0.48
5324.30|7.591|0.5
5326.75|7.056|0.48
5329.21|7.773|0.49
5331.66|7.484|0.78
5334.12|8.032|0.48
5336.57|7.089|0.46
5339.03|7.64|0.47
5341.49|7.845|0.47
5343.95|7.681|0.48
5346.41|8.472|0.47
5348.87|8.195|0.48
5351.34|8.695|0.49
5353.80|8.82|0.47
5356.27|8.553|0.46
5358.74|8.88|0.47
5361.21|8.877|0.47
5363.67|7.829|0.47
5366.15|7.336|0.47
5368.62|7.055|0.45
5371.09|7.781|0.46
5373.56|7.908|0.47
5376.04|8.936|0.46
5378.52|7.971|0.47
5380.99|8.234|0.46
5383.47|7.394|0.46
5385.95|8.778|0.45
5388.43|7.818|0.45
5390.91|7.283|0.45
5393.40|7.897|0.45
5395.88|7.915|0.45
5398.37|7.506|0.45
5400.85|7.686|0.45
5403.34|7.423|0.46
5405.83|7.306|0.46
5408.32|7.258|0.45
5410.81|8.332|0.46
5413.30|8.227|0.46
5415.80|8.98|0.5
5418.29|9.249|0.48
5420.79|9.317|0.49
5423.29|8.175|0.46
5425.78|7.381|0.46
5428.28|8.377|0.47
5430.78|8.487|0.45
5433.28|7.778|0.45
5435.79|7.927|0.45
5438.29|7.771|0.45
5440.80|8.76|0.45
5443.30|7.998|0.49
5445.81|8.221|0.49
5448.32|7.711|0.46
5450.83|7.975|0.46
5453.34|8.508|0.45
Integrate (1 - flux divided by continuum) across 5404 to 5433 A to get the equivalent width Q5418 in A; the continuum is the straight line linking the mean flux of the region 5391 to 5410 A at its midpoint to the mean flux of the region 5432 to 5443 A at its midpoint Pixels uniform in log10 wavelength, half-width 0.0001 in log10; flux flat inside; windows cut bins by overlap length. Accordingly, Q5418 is -1.64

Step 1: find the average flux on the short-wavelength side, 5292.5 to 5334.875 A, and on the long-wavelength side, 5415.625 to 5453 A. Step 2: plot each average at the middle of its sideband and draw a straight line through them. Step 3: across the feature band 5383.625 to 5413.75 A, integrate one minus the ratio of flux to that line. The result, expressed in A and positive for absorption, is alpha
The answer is 1.59 A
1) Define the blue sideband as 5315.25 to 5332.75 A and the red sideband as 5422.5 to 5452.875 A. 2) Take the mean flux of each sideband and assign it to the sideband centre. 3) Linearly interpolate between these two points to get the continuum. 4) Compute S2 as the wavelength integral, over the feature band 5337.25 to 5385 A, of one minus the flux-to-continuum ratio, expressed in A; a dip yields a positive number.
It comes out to -1.00 A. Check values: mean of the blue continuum 7.88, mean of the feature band 8.1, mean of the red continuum 8.06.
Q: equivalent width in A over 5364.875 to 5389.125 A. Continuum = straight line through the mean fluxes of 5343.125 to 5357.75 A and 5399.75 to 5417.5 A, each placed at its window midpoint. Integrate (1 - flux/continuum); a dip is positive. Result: 0.8 A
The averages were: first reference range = 8.43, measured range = 7.92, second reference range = 7.92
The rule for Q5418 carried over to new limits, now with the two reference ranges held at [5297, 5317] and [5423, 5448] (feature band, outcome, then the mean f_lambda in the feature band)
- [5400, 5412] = 0.8 A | 7.59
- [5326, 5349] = 1.4 A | 7.72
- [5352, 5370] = -0.1 A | 8.21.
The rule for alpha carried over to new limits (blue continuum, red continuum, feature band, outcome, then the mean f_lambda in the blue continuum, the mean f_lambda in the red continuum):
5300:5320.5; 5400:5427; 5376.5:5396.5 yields 0.6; 8.32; 8.13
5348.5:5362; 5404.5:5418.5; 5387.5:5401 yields 1.0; 8.69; 8.15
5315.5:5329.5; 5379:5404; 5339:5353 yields -0.5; 7.93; 7.81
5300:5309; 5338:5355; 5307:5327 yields -0.5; 8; 8.2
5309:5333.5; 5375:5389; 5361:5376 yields 0.6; 8.06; 8.2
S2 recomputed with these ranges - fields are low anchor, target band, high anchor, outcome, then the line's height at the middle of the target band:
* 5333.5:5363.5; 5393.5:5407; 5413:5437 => 1.2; 8.34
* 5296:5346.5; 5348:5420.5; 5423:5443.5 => -0.6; 8.03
